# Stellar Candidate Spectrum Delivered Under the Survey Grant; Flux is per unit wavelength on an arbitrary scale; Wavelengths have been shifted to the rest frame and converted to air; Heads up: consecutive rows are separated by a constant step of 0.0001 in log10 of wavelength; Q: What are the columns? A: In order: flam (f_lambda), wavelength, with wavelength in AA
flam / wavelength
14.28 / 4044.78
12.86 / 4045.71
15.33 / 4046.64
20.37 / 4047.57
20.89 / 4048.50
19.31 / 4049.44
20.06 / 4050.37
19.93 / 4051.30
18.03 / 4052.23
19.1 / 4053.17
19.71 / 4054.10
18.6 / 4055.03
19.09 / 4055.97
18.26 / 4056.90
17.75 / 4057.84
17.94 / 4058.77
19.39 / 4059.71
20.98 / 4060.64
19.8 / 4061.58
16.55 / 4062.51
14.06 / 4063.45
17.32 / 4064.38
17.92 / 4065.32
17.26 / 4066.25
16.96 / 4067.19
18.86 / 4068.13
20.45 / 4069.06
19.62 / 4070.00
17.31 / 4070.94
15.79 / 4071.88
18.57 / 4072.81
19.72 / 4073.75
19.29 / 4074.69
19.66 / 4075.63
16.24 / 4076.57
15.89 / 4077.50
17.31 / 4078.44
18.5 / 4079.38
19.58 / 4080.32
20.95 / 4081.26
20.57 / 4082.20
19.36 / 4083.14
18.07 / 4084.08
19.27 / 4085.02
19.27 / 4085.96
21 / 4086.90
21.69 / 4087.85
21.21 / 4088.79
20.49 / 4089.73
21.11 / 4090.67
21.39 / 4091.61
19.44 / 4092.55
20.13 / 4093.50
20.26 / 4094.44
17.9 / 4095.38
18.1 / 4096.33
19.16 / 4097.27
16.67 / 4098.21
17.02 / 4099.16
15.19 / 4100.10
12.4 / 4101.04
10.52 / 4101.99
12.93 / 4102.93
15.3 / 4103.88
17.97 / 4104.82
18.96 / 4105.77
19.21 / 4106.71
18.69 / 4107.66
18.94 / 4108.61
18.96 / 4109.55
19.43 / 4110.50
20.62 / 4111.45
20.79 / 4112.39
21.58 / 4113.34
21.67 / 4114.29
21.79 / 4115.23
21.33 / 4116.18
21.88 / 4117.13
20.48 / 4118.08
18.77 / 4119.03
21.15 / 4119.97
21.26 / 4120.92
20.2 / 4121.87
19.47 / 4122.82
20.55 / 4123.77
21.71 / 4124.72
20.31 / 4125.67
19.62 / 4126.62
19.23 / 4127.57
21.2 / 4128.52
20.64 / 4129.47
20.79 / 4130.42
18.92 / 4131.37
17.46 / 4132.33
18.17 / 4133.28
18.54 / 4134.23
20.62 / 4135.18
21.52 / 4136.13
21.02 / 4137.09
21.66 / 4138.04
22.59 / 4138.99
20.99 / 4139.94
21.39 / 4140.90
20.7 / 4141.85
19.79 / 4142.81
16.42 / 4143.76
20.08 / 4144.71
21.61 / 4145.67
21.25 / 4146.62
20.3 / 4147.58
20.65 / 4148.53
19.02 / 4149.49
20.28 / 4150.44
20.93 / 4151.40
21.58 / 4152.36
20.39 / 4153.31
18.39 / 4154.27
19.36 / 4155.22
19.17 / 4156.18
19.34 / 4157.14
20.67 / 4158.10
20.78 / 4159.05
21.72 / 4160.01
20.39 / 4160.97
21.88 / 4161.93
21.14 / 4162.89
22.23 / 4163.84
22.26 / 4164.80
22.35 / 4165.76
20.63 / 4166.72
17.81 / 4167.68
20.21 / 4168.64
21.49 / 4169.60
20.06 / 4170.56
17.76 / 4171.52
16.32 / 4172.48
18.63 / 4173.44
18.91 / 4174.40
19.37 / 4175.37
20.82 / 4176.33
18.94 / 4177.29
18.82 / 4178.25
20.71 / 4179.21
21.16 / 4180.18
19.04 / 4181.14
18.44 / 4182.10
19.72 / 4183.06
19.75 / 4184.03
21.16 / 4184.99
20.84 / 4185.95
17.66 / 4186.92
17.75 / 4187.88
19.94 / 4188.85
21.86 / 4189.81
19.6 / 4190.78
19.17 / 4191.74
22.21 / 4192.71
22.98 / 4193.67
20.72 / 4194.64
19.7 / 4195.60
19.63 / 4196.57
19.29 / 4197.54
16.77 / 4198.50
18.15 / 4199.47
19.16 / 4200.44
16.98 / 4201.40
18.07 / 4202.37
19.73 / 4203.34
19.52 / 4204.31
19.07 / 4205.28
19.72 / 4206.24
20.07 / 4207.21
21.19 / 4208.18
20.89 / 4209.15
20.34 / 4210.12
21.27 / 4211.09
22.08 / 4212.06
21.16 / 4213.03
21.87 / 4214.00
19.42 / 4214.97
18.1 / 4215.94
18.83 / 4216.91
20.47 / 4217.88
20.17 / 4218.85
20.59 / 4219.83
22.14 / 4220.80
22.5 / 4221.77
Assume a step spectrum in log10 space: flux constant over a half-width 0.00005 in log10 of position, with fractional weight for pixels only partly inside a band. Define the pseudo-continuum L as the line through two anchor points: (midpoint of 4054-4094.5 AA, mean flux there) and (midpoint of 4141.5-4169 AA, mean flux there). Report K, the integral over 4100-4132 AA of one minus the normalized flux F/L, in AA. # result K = 0.7 AA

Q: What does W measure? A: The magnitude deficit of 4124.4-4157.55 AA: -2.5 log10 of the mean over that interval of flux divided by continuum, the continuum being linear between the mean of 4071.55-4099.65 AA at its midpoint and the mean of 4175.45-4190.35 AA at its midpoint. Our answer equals -0.04 mag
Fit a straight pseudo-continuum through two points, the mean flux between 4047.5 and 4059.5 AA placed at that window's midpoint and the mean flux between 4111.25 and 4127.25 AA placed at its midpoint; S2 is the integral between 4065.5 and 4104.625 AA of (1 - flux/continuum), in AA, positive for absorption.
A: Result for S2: 3.1 AA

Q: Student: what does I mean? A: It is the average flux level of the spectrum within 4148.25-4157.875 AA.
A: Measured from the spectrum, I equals 19.9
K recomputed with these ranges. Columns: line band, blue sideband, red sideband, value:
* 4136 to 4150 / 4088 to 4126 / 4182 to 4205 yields -0.9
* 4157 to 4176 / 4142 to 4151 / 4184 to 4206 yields -0.4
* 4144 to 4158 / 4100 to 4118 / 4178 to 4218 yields -0.7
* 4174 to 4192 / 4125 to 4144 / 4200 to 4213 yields 0.3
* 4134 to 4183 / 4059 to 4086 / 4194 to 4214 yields -2.3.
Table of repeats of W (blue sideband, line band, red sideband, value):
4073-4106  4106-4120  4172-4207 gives -0.09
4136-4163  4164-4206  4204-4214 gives 0.05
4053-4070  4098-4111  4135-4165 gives 0.17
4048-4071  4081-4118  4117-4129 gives 0.04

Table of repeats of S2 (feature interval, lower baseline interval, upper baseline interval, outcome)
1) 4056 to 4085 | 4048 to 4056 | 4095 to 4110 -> 0.1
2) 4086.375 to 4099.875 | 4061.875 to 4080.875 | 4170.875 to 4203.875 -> -1.1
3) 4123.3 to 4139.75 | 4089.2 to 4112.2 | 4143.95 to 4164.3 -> -0.7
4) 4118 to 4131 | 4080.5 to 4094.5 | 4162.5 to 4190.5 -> -0.2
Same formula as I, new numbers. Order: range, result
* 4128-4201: 20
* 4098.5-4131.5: 19.1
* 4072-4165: 19.6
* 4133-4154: 20.4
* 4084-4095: 20.3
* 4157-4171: 20.9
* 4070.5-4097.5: 19.2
